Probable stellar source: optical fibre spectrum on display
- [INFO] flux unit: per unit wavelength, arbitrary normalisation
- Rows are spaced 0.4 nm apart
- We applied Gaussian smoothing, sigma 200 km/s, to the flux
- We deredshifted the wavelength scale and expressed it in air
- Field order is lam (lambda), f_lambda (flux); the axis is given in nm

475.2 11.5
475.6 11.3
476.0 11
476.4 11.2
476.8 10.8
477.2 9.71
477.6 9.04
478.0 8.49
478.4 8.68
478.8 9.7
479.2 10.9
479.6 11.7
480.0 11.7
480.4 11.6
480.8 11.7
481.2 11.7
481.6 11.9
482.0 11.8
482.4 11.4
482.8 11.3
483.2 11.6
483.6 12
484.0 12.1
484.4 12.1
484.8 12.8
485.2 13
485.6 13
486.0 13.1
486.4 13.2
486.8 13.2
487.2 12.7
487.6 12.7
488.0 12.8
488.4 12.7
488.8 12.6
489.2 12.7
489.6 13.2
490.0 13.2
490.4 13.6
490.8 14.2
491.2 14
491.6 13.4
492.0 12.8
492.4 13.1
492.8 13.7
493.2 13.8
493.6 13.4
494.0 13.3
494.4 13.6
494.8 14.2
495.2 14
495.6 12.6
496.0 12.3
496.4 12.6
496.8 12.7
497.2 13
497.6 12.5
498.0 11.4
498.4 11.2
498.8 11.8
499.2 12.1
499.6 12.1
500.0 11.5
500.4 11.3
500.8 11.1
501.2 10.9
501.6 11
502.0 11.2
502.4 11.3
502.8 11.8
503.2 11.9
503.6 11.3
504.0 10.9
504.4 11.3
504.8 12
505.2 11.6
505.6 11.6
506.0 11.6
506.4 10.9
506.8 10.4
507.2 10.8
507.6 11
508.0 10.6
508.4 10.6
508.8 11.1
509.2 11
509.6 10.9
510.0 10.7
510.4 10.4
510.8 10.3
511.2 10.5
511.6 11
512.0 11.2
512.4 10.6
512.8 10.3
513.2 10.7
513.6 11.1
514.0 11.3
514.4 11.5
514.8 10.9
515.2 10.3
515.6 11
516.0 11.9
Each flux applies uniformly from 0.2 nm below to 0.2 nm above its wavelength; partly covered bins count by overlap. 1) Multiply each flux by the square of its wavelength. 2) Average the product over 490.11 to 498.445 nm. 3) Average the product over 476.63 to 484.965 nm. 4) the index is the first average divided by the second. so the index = 1.25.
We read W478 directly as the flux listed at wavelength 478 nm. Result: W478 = 8.49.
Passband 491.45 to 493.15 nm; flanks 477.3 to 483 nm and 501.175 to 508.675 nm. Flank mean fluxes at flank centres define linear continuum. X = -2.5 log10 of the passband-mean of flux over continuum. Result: -0.21 mag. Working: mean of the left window 10.8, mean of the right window 11.2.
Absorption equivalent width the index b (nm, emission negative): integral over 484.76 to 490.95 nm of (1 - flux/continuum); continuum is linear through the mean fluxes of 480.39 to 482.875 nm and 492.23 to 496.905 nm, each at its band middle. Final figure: -0.30 nm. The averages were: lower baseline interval 11.6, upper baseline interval 13.3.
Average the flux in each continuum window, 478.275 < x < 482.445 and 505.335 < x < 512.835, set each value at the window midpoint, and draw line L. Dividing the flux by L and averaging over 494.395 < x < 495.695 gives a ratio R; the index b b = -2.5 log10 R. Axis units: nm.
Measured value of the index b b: -0.236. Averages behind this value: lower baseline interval 11.2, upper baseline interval 10.8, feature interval 13.7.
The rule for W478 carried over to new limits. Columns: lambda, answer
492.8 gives 13.7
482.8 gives 11.3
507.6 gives 11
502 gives 11.2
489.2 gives 12.7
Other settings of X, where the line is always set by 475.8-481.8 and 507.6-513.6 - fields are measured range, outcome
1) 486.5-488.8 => -0.20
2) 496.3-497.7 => -0.19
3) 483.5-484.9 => -0.15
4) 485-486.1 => -0.22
